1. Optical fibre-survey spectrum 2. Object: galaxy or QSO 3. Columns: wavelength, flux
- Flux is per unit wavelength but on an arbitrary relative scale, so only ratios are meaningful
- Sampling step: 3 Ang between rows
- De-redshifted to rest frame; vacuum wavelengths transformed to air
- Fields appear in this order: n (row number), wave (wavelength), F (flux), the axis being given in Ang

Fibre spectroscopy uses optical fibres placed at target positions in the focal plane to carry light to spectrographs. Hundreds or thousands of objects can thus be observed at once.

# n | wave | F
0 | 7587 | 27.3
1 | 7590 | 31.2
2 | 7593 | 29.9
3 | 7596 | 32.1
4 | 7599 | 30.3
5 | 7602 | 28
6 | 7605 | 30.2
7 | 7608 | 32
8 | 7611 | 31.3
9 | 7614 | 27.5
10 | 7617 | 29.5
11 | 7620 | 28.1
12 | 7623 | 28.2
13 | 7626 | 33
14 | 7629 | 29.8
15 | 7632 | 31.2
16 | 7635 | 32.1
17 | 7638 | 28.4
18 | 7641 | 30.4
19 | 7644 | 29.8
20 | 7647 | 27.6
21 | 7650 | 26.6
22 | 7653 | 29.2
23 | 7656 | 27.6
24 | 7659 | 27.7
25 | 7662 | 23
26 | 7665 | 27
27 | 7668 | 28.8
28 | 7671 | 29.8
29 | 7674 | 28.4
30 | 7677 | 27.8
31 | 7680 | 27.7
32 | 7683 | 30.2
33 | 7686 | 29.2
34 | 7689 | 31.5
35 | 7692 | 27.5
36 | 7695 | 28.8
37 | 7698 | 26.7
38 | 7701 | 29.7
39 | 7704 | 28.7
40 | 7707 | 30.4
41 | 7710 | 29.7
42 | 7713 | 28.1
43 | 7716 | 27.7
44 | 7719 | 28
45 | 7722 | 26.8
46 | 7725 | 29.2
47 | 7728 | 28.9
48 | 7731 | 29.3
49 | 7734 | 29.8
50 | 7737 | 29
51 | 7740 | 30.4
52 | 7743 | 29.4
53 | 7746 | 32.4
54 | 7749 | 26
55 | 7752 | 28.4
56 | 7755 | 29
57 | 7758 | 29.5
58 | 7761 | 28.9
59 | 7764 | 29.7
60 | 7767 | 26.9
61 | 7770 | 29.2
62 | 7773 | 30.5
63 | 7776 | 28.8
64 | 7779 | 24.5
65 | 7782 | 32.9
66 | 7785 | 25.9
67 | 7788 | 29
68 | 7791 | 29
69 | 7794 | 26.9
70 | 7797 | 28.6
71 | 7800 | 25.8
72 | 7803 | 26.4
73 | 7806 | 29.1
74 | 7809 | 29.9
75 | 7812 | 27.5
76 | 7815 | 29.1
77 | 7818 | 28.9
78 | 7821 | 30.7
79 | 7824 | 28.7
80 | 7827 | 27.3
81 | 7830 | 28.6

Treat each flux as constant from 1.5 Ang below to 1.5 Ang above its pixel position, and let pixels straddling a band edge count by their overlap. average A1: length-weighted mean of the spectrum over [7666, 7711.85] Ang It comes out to 29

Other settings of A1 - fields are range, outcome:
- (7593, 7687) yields 29.1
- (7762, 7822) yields 28.4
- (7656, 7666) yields 26.1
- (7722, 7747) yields 29.6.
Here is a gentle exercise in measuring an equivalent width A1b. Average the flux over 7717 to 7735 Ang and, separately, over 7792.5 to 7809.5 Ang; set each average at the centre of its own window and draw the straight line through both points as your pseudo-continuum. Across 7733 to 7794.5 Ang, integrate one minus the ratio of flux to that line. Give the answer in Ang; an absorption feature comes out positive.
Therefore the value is -1.6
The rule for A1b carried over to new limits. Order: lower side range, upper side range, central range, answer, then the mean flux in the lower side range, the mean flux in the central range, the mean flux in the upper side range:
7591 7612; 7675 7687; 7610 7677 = 1.7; 30.5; 28.8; 28.7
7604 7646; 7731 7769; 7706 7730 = 0.6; 30.1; 28.6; 29.1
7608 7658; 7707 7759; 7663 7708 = 0.7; 29.5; 28.7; 29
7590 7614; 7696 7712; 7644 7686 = 2.3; 30.4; 27.9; 29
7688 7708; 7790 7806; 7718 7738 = -0.2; 28.9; 28.7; 27.5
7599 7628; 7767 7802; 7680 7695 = -0.1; 29.8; 29.3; 28.2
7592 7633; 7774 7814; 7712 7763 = -0.4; 30.1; 28.9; 28.1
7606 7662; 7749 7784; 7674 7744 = 0.3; 29.3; 28.9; 28.8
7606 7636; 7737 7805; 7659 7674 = 1.2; 30.2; 27.3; 28.6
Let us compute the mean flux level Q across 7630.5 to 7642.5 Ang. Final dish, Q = 30.5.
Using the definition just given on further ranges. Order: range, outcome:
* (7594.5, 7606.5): 30.2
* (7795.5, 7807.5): 27.5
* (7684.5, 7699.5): 28.7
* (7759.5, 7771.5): 28.7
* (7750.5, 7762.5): 28.9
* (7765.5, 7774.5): 28.9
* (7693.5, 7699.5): 27.8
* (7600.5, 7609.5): 30.1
